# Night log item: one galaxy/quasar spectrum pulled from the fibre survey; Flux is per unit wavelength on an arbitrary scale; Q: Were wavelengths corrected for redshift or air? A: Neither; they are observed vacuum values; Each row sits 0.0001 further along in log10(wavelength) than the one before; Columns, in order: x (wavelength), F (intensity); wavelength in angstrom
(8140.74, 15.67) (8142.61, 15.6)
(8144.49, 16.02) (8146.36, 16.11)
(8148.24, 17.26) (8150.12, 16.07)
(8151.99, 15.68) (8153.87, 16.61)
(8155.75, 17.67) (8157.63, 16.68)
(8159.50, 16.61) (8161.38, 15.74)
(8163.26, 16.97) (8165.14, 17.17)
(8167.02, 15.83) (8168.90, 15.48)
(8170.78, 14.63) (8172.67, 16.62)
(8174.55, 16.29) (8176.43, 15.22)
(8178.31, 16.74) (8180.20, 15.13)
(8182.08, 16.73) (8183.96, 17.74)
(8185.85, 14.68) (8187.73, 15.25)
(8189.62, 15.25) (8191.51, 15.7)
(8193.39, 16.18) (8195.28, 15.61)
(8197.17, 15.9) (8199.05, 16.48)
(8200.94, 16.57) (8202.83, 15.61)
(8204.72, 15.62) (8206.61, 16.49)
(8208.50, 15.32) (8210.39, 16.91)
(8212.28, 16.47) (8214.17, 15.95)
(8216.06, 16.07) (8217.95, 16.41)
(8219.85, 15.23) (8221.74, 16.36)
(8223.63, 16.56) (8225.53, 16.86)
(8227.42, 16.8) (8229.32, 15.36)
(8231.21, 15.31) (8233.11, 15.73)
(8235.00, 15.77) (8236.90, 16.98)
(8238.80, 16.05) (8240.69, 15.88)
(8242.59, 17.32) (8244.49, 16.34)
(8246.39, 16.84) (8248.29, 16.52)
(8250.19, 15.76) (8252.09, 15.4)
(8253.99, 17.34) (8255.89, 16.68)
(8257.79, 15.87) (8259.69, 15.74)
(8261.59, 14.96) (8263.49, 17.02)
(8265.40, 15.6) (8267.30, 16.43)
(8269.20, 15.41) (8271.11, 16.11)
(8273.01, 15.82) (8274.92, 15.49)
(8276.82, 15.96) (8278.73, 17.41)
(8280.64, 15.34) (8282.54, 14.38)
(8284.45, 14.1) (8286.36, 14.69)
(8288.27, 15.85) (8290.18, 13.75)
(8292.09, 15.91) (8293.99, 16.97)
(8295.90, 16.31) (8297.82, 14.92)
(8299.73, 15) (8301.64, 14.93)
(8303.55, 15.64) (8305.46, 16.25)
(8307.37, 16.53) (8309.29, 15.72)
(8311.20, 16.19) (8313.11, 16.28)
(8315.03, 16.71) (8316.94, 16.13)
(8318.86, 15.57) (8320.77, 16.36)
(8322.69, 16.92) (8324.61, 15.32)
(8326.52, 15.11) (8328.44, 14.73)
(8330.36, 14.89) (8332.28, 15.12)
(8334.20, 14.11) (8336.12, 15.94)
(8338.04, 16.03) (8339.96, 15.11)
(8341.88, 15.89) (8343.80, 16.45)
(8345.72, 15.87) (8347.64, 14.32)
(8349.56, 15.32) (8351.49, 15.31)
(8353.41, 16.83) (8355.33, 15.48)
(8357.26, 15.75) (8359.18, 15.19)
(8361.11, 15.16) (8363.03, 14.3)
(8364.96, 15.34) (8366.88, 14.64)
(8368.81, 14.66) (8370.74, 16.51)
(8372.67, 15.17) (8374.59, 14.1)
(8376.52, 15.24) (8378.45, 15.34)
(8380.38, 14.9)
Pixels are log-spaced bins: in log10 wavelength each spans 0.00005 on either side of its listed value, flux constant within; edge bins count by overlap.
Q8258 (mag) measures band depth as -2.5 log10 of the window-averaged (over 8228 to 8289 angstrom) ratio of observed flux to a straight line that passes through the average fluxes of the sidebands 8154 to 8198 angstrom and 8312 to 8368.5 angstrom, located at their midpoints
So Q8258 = -0.008 mag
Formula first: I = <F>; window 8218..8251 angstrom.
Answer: 16.2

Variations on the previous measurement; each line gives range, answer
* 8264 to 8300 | 15.6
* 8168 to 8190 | 15.8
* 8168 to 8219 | 16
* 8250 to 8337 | 15.7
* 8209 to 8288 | 16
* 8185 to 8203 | 15.7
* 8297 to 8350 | 15.6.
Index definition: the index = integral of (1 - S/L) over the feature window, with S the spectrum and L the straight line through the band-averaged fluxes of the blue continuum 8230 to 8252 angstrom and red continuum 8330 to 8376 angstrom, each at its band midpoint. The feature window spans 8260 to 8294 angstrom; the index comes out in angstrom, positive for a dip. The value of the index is 0.7 angstrom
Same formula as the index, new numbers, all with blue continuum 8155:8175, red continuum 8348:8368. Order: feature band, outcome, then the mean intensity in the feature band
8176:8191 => 0.3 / 15.9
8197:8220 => 0.0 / 16.1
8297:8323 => -0.6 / 15.9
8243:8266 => -0.5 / 16.2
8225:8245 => -0.3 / 16.2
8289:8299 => 0.0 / 15.6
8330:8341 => 0.1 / 15.2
